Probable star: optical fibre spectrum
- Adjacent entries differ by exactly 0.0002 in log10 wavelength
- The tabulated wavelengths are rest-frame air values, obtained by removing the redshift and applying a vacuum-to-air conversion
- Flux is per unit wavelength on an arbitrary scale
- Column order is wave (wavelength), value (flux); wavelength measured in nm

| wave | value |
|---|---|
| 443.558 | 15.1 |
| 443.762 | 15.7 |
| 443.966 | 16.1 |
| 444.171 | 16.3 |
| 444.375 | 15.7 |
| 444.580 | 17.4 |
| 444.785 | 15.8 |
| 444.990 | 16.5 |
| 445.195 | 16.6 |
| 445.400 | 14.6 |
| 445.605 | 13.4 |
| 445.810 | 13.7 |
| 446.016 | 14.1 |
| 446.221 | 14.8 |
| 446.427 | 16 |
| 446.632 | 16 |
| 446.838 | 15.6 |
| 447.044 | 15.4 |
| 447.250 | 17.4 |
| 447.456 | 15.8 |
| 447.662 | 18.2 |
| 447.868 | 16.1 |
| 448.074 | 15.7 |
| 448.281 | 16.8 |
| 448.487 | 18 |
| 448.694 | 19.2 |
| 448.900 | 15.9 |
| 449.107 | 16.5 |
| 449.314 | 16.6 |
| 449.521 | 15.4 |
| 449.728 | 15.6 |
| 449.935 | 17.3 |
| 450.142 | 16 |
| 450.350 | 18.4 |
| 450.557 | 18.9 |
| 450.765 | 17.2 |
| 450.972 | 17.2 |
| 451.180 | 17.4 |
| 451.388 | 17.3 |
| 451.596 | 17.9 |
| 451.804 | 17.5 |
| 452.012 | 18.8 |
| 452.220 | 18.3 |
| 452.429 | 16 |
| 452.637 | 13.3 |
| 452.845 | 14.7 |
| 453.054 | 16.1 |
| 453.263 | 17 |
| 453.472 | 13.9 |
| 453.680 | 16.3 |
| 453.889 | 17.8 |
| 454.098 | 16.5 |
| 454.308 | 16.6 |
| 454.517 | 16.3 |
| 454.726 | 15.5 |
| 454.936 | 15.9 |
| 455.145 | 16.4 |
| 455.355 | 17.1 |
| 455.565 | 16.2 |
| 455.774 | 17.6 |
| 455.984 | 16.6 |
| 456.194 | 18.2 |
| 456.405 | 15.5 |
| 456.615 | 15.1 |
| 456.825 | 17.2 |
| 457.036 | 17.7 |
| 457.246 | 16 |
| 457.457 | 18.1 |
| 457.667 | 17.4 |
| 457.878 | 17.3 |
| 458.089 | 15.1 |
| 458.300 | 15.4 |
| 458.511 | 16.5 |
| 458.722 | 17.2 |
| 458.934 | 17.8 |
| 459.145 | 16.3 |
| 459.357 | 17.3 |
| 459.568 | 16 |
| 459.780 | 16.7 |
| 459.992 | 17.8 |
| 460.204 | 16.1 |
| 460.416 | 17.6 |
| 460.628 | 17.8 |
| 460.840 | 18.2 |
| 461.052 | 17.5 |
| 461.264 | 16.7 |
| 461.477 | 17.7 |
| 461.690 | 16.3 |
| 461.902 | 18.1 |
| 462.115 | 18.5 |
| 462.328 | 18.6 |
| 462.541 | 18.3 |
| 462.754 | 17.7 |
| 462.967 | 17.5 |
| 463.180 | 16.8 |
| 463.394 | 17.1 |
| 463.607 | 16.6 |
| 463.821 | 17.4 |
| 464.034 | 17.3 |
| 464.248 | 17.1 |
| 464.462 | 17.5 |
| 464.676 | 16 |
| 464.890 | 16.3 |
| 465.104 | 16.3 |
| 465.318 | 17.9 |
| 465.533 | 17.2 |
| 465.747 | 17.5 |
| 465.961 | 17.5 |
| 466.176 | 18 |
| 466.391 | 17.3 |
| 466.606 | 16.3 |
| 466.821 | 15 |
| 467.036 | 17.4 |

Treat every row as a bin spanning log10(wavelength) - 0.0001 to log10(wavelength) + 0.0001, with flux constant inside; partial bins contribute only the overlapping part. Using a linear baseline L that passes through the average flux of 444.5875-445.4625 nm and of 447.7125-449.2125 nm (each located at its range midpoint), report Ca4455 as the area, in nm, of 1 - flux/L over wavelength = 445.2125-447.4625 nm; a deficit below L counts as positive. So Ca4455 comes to 0.17 nm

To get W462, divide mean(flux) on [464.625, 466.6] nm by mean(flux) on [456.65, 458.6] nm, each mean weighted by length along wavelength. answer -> 1.0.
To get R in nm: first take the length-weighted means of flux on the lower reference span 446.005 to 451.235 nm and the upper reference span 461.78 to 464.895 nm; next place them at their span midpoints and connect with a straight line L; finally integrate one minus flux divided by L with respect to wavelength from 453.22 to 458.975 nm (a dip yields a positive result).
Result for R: 0.160 nm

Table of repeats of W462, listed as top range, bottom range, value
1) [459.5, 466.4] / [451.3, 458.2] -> 1.04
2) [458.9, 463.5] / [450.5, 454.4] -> 1.04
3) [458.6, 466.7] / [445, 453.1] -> 1.05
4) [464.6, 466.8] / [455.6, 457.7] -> 1.00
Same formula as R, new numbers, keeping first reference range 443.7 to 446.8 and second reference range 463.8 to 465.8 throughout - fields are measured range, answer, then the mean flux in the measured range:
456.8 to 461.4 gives -0.112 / 17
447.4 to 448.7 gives -0.106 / 17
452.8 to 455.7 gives 0.000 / 16.2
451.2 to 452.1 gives -0.102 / 17.8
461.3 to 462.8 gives -0.091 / 17.8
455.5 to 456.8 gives -0.018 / 16.6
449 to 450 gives -0.025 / 16.2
